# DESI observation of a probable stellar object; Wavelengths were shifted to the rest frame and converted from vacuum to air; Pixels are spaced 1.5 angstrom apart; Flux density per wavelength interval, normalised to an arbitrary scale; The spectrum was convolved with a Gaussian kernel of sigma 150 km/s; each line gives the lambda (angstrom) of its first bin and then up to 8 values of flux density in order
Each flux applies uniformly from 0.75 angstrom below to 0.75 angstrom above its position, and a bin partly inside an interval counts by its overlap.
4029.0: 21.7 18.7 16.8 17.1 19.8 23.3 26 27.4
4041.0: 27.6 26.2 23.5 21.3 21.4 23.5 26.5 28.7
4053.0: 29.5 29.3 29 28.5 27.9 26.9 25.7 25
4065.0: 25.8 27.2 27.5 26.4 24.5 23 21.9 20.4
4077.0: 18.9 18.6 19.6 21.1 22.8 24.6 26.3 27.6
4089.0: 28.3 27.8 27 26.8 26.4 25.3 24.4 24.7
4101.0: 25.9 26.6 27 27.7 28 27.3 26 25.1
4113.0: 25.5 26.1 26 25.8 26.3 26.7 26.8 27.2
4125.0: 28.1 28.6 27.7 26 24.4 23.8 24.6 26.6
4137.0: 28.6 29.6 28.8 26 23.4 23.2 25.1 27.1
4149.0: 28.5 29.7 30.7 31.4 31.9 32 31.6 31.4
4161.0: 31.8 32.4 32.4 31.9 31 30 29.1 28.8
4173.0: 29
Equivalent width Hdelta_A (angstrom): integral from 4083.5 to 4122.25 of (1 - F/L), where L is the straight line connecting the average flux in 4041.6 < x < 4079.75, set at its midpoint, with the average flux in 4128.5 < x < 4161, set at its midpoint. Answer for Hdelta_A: 0.2 angstrom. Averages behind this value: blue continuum 25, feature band 26.4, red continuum 27.9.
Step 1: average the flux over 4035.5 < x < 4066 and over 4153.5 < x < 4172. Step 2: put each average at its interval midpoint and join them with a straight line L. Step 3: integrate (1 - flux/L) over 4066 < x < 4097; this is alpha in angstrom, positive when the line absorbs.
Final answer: 3.6 angstrom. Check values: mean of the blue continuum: 26.1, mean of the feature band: 24.4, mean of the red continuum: 31.2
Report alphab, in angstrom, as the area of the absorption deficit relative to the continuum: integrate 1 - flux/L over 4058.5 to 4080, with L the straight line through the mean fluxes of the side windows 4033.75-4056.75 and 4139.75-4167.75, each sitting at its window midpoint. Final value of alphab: 1.8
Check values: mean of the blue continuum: 25.3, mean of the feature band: 24.1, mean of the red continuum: 29.5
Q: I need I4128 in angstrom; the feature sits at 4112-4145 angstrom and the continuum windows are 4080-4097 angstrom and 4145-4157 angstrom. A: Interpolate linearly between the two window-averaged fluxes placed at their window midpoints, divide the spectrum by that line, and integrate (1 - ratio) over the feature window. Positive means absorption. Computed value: 1.9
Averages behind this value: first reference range 25.6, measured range 26.4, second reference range 29.4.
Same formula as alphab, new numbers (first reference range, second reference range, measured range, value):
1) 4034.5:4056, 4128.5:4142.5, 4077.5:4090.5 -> 1.07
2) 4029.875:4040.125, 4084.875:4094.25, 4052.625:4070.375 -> -2.37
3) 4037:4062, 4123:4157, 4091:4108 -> 0.39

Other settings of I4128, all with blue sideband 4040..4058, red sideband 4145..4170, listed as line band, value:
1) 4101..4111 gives 0.5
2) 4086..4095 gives 0.2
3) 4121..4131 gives 0.7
